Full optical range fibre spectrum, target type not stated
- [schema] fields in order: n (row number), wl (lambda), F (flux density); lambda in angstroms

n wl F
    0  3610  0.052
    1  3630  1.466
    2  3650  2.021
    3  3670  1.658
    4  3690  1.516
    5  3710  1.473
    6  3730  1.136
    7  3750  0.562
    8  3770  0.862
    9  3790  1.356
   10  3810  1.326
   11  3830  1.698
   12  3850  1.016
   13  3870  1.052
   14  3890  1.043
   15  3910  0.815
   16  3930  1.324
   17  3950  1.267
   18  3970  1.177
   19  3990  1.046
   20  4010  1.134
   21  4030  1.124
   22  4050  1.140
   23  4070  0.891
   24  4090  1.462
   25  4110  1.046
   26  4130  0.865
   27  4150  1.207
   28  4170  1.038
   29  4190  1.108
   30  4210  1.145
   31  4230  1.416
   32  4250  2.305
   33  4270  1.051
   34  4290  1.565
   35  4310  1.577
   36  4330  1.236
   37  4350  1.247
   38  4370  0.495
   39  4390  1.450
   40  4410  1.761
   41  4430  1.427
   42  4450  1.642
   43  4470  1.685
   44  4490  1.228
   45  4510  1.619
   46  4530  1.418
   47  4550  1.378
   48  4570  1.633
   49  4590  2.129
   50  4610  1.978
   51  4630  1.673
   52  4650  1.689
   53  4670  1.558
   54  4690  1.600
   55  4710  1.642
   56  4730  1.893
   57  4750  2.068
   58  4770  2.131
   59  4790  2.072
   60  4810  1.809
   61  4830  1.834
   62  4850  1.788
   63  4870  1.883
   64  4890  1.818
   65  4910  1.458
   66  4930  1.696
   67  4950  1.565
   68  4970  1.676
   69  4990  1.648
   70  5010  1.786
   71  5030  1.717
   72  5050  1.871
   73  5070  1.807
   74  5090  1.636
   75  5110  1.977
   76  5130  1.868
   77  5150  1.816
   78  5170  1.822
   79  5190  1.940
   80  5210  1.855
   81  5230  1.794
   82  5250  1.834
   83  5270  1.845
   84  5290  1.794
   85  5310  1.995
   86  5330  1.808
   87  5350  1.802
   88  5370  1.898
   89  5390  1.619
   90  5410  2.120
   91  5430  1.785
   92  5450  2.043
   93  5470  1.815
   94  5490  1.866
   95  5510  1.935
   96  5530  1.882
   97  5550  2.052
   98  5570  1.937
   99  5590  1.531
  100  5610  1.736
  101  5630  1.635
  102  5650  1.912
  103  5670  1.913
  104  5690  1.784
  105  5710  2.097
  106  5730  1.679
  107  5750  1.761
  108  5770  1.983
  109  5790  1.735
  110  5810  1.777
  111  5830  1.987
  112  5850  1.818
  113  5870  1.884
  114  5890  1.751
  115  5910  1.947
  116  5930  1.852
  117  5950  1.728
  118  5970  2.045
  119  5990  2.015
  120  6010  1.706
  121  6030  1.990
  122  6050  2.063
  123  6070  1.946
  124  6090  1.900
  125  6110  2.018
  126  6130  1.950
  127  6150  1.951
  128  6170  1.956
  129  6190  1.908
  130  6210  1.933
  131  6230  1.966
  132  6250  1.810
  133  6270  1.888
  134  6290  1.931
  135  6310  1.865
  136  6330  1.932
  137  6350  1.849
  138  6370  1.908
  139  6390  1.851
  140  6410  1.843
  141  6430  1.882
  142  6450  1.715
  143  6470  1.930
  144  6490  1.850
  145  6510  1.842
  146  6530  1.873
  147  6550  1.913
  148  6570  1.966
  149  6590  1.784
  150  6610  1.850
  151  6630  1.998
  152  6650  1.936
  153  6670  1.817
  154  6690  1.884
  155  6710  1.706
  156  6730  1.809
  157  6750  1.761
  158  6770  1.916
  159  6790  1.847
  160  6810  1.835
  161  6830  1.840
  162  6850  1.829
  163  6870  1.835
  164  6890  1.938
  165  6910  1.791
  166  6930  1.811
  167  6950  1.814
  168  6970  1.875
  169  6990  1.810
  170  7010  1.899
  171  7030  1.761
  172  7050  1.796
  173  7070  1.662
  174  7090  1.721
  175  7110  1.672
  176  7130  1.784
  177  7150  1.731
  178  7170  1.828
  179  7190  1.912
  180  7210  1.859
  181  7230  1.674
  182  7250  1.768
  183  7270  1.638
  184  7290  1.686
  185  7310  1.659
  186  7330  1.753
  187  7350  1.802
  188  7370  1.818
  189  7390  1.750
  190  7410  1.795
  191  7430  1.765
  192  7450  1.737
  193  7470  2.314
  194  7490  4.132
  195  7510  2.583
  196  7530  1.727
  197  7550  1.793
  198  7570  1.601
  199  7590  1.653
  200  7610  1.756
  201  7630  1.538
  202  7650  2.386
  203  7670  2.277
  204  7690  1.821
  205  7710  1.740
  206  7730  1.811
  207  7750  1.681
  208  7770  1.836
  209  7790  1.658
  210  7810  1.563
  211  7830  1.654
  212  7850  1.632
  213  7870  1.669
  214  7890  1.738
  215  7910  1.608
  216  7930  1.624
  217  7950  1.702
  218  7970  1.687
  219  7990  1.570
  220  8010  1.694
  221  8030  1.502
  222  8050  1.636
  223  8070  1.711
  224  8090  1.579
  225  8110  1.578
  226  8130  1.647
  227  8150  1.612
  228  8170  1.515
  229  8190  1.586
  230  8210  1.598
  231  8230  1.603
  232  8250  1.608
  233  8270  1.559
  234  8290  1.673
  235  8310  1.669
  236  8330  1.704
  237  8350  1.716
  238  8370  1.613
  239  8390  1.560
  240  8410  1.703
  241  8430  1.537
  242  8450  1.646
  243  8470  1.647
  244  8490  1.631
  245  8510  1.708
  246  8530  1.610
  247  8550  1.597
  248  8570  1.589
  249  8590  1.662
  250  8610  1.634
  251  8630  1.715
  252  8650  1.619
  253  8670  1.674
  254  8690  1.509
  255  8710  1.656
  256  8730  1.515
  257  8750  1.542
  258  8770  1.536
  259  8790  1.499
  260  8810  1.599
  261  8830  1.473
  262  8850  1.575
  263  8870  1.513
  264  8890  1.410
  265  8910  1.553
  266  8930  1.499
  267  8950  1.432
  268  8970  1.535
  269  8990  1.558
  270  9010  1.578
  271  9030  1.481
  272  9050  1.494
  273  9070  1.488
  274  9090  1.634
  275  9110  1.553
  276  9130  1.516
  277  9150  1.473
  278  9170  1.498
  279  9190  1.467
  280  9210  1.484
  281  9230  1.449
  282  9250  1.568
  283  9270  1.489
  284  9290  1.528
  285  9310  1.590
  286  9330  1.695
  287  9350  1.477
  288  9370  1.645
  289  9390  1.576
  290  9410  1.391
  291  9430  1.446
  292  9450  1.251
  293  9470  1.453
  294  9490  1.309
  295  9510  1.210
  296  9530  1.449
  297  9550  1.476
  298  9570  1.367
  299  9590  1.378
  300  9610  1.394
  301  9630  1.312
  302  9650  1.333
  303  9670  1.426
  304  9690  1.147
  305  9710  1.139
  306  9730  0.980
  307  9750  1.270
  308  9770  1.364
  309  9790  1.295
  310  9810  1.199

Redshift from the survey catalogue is 0.140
